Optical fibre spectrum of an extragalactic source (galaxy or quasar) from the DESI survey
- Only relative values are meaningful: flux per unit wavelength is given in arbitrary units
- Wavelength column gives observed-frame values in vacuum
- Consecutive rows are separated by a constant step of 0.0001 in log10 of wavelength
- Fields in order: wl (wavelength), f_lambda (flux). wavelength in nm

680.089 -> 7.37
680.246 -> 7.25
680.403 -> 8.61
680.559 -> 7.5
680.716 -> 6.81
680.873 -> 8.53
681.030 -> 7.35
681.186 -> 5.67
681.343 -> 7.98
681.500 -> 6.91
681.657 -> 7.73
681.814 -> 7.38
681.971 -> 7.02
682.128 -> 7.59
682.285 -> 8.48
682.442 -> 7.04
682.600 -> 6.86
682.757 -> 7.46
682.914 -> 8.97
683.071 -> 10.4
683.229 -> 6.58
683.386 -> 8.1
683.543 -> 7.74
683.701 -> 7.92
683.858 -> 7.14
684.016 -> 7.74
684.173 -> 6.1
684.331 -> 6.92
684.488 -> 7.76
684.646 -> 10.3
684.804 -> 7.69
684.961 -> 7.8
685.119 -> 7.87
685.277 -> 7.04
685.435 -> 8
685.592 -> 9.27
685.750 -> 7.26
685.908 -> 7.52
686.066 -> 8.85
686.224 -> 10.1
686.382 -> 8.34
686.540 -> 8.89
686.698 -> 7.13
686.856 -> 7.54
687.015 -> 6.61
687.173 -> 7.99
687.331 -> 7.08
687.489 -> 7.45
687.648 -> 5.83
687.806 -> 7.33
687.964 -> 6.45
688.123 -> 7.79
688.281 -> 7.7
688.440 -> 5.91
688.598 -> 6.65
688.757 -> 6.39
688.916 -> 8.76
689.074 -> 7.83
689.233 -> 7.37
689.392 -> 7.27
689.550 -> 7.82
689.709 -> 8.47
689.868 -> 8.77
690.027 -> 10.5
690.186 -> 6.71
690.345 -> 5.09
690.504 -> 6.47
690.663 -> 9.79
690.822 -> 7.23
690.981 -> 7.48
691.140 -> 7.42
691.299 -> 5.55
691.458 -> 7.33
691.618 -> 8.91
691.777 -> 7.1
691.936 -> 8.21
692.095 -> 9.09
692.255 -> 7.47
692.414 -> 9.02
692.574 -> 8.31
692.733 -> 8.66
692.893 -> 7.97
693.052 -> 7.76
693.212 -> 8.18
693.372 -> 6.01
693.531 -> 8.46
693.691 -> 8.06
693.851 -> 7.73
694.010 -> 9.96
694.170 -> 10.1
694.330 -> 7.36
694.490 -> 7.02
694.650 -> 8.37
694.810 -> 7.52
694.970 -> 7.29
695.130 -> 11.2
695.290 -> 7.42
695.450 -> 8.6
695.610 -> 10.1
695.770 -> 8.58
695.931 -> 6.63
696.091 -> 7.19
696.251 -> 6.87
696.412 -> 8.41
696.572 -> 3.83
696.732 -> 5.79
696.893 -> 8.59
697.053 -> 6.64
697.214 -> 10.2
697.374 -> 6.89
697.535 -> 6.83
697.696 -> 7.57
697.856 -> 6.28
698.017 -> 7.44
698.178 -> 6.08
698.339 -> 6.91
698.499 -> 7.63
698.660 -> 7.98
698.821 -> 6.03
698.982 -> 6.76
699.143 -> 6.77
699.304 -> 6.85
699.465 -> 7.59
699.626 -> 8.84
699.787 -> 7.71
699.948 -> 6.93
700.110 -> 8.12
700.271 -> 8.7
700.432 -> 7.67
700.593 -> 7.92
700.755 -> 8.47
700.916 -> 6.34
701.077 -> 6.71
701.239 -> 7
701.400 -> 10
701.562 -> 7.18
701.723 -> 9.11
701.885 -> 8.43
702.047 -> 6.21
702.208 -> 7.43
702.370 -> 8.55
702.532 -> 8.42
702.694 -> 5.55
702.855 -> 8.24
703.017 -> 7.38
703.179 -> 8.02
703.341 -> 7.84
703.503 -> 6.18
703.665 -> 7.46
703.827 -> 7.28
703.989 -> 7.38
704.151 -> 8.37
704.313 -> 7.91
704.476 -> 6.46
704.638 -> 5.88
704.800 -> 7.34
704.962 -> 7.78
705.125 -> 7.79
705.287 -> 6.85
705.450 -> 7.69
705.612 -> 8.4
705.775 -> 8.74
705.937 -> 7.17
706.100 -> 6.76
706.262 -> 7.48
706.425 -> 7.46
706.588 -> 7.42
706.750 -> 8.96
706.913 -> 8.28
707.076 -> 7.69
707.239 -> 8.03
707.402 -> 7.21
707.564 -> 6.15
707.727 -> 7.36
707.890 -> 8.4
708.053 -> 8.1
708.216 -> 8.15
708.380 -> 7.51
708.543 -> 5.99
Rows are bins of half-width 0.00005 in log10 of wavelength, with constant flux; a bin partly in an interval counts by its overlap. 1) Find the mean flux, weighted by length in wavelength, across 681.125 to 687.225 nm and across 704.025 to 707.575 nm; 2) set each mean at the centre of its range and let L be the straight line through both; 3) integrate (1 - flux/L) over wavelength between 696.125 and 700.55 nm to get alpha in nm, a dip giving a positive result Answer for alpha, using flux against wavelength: 0.22 nm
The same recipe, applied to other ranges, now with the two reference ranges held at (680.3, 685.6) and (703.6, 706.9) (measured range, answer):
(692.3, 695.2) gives -0.24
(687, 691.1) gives 0.12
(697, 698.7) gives 0.06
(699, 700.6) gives -0.02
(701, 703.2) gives -0.05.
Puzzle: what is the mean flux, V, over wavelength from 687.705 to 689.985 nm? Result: 7.5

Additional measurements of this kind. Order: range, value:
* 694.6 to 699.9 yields 7.49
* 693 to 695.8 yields 8.32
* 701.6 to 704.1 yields 7.57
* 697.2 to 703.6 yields 7.49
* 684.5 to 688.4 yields 7.8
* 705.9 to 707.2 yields 7.68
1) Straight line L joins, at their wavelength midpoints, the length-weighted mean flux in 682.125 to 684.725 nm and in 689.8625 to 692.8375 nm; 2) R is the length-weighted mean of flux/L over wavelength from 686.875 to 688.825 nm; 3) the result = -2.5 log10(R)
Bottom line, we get 0.129 mag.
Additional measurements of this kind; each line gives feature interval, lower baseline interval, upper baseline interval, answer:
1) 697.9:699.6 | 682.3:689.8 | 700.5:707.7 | 0.08 mag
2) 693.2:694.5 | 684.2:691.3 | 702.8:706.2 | -0.08 mag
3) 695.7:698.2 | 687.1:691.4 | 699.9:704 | 0.06 mag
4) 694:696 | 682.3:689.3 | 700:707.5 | -0.10 mag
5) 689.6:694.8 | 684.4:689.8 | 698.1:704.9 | -0.05 mag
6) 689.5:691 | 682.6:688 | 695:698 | -0.02 mag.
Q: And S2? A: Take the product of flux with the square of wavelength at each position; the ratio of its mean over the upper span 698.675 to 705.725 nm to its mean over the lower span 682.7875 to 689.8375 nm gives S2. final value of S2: 1.0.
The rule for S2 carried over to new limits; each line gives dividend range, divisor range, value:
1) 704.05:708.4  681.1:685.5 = 1.06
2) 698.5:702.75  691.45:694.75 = 0.95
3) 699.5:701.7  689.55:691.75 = 1.05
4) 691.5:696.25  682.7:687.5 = 1.06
